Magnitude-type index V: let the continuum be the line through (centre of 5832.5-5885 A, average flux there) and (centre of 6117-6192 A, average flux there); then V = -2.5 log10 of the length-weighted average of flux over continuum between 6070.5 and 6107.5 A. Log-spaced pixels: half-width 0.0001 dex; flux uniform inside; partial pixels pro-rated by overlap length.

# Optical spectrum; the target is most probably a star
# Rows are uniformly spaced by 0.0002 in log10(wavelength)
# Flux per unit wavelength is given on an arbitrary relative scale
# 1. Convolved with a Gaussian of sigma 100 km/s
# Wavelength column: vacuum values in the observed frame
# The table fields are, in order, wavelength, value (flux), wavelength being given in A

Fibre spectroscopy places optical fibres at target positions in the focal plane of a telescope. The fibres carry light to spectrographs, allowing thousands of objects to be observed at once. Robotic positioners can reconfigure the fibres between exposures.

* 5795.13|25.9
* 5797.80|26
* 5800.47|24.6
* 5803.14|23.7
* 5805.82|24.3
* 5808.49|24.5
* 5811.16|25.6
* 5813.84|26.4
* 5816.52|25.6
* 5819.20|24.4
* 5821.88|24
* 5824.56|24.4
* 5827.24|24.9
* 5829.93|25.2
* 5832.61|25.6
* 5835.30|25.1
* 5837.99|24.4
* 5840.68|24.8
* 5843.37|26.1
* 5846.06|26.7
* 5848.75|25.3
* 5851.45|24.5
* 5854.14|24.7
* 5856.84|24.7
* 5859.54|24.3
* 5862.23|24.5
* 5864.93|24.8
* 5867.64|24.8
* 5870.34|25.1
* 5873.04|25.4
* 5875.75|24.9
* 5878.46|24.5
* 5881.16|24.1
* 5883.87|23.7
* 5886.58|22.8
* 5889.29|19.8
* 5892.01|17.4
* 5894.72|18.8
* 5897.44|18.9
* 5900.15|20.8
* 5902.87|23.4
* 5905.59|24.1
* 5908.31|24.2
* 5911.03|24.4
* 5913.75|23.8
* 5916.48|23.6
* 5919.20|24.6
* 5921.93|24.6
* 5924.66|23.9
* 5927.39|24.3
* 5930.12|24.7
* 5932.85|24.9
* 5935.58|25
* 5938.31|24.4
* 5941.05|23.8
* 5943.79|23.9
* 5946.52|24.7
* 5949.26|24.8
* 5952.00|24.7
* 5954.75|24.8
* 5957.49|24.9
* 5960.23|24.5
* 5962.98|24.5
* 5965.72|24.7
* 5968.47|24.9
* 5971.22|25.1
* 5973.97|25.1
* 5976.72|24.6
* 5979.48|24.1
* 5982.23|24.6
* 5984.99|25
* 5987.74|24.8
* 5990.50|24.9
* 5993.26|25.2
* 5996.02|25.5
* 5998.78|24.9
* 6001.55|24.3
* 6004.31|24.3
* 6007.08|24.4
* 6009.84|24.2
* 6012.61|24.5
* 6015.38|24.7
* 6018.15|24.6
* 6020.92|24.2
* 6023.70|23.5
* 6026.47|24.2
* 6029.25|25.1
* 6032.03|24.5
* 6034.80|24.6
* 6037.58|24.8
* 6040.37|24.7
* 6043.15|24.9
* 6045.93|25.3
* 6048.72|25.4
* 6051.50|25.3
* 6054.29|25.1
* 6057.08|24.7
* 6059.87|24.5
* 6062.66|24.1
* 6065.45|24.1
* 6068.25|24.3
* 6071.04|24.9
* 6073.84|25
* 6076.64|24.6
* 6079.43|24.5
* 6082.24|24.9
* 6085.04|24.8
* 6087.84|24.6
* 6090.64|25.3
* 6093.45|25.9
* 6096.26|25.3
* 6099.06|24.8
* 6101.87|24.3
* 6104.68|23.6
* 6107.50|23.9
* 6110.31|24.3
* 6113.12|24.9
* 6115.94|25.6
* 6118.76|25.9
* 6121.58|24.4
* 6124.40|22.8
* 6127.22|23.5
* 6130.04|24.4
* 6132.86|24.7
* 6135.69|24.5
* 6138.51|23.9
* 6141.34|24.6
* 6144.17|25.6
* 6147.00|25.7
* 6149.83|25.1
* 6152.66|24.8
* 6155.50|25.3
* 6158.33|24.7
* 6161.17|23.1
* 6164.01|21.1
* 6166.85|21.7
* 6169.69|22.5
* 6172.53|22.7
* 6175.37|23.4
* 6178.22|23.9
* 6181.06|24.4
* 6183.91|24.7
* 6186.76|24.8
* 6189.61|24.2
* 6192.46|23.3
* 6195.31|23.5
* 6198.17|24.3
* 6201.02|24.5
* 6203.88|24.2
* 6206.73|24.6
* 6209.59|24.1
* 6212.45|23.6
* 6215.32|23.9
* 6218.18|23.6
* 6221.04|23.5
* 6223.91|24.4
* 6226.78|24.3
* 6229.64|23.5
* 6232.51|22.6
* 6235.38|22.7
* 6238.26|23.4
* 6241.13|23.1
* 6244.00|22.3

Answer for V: -0.02 mag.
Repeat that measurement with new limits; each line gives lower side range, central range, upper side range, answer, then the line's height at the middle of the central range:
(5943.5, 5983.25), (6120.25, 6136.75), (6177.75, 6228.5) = 0.01 mag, 24.3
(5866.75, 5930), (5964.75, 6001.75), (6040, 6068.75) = -0.04 mag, 24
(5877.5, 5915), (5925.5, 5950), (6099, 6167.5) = -0.09 mag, 22.5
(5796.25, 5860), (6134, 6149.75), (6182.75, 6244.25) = -0.04 mag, 24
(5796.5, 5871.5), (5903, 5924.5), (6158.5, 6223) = 0.02 mag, 24.7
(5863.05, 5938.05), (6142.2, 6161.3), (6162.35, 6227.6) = -0.06 mag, 23.7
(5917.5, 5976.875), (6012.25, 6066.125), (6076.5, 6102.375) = 0.01 mag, 24.8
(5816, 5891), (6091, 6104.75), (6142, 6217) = -0.04 mag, 24.1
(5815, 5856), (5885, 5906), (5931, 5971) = 0.20 mag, 24.8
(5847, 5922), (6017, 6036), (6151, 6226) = -0.03 mag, 23.6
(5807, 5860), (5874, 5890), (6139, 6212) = 0.06 mag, 24.9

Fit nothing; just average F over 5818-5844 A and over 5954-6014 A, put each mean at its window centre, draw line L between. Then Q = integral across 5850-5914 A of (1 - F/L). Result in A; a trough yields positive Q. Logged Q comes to 4.0 A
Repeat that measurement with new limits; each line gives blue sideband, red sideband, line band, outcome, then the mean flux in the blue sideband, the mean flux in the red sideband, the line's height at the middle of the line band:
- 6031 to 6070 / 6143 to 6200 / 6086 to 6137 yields -0.54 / 24.7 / 23.9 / 24.3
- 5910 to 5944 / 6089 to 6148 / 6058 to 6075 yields 0.05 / 24.3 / 24.7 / 24.6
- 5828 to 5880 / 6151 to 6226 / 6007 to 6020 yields -0.02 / 25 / 23.8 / 24.4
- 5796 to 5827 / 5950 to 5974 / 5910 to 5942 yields 0.60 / 24.9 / 24.8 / 24.8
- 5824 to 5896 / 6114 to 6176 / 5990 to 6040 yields -0.96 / 24.1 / 24.1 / 24.1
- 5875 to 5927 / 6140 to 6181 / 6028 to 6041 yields -0.78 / 22.8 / 23.9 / 23.3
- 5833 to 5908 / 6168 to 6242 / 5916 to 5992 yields -2.91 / 23.7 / 23.8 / 23.7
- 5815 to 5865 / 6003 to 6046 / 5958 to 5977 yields -0.11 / 25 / 24.5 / 24.6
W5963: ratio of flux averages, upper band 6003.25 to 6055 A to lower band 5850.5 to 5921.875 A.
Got 1.06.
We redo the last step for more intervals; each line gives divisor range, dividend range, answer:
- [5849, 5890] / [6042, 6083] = 1.02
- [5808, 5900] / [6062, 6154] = 1.02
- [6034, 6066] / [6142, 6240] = 0.96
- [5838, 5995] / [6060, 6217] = 1.01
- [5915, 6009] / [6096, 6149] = 1.00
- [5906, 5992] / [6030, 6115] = 1.01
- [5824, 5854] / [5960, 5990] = 0.98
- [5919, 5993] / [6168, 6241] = 0.96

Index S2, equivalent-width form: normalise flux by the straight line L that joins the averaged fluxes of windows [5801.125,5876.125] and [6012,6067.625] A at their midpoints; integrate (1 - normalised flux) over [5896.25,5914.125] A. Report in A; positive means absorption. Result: 1.5 A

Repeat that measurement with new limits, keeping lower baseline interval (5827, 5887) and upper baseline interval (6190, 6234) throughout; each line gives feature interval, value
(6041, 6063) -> -0.6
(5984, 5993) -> -0.2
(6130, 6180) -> 0.1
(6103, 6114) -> 0.0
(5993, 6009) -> -0.2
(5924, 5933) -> 0.1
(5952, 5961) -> -0.1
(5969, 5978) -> -0.1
